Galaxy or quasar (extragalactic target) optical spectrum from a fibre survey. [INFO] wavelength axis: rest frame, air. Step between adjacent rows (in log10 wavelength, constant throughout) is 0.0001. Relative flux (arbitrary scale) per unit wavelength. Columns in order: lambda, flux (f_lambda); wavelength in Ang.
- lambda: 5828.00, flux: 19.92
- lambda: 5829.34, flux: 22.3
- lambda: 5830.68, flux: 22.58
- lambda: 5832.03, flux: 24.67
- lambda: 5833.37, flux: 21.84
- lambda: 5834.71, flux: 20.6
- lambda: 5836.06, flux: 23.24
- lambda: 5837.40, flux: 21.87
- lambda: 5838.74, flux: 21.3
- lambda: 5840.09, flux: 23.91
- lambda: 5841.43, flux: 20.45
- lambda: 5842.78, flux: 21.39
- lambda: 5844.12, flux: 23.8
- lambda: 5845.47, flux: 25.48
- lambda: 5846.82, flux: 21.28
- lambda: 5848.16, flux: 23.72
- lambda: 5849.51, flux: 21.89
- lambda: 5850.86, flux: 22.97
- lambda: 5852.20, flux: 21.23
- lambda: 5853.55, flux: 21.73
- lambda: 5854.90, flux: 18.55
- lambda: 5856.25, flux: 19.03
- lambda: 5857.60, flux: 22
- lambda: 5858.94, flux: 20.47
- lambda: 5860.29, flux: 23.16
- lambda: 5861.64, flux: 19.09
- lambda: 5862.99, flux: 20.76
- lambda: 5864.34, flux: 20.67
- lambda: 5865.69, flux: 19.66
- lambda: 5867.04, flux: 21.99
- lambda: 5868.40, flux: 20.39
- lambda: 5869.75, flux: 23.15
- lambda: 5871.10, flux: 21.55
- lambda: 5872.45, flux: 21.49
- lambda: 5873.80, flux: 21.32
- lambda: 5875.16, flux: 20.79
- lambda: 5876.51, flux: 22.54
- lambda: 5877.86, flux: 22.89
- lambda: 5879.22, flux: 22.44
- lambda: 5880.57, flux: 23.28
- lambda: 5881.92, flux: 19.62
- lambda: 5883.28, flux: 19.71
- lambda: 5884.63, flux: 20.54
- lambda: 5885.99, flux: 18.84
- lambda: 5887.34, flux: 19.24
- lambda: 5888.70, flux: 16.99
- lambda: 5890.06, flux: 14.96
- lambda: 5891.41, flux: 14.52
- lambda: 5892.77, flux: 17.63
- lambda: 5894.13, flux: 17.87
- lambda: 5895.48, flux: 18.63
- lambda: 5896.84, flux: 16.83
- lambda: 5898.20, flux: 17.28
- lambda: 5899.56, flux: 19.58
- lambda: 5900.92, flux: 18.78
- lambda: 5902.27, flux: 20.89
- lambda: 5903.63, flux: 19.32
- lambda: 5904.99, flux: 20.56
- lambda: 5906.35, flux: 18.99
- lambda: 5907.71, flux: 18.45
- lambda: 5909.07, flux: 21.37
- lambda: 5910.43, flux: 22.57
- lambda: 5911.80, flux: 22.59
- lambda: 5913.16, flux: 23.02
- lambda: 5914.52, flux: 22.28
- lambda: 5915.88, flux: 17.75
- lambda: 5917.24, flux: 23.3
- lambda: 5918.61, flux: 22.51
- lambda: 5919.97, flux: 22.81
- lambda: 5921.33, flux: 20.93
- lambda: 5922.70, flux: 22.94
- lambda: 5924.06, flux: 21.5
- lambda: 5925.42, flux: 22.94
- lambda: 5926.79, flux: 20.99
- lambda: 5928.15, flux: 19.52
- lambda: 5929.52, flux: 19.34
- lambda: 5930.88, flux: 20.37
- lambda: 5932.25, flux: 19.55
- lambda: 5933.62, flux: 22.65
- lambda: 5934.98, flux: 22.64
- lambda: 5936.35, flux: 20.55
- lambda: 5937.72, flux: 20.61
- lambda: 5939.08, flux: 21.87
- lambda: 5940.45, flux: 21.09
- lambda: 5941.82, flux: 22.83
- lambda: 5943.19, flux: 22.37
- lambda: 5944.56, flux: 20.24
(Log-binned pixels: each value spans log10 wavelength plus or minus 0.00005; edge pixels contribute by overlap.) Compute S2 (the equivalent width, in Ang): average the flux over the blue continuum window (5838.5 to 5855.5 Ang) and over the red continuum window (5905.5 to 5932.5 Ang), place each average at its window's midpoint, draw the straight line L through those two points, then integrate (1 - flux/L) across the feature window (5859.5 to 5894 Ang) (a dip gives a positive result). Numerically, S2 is 2.4 Ang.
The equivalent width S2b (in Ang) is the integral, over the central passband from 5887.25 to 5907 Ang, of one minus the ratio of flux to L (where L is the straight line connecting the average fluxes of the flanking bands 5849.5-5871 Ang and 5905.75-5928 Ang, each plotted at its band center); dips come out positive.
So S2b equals 3.0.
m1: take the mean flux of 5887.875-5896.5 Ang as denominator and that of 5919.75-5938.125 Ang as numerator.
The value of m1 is 1.26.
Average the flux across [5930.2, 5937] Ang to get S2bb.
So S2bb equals 21.1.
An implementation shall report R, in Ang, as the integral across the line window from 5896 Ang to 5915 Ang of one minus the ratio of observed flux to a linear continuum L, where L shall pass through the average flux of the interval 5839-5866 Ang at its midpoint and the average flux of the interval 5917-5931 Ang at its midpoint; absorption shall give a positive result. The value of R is 1.25 Ang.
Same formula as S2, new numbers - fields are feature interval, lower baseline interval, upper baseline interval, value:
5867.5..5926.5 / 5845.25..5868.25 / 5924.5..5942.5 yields 2.34 Ang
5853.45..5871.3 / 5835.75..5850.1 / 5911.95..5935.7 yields 1.19 Ang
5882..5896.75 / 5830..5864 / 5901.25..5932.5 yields 2.39 Ang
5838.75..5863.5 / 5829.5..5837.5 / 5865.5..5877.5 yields 0.39 Ang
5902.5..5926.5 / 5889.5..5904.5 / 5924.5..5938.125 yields -2.38 Ang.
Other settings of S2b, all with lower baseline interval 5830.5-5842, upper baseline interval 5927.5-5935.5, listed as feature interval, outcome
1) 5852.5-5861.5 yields 0.5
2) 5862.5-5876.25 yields 0.3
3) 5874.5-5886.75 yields 0.2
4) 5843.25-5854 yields -0.3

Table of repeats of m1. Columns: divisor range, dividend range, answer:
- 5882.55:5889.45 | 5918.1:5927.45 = 1.16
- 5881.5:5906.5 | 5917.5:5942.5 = 1.16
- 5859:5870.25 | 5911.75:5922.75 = 1.04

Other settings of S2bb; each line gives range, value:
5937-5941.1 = 21.2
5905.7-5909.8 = 19.7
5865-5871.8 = 21.3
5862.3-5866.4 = 20.4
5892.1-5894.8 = 17.7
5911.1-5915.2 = 22.6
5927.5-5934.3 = 20.3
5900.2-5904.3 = 19.7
